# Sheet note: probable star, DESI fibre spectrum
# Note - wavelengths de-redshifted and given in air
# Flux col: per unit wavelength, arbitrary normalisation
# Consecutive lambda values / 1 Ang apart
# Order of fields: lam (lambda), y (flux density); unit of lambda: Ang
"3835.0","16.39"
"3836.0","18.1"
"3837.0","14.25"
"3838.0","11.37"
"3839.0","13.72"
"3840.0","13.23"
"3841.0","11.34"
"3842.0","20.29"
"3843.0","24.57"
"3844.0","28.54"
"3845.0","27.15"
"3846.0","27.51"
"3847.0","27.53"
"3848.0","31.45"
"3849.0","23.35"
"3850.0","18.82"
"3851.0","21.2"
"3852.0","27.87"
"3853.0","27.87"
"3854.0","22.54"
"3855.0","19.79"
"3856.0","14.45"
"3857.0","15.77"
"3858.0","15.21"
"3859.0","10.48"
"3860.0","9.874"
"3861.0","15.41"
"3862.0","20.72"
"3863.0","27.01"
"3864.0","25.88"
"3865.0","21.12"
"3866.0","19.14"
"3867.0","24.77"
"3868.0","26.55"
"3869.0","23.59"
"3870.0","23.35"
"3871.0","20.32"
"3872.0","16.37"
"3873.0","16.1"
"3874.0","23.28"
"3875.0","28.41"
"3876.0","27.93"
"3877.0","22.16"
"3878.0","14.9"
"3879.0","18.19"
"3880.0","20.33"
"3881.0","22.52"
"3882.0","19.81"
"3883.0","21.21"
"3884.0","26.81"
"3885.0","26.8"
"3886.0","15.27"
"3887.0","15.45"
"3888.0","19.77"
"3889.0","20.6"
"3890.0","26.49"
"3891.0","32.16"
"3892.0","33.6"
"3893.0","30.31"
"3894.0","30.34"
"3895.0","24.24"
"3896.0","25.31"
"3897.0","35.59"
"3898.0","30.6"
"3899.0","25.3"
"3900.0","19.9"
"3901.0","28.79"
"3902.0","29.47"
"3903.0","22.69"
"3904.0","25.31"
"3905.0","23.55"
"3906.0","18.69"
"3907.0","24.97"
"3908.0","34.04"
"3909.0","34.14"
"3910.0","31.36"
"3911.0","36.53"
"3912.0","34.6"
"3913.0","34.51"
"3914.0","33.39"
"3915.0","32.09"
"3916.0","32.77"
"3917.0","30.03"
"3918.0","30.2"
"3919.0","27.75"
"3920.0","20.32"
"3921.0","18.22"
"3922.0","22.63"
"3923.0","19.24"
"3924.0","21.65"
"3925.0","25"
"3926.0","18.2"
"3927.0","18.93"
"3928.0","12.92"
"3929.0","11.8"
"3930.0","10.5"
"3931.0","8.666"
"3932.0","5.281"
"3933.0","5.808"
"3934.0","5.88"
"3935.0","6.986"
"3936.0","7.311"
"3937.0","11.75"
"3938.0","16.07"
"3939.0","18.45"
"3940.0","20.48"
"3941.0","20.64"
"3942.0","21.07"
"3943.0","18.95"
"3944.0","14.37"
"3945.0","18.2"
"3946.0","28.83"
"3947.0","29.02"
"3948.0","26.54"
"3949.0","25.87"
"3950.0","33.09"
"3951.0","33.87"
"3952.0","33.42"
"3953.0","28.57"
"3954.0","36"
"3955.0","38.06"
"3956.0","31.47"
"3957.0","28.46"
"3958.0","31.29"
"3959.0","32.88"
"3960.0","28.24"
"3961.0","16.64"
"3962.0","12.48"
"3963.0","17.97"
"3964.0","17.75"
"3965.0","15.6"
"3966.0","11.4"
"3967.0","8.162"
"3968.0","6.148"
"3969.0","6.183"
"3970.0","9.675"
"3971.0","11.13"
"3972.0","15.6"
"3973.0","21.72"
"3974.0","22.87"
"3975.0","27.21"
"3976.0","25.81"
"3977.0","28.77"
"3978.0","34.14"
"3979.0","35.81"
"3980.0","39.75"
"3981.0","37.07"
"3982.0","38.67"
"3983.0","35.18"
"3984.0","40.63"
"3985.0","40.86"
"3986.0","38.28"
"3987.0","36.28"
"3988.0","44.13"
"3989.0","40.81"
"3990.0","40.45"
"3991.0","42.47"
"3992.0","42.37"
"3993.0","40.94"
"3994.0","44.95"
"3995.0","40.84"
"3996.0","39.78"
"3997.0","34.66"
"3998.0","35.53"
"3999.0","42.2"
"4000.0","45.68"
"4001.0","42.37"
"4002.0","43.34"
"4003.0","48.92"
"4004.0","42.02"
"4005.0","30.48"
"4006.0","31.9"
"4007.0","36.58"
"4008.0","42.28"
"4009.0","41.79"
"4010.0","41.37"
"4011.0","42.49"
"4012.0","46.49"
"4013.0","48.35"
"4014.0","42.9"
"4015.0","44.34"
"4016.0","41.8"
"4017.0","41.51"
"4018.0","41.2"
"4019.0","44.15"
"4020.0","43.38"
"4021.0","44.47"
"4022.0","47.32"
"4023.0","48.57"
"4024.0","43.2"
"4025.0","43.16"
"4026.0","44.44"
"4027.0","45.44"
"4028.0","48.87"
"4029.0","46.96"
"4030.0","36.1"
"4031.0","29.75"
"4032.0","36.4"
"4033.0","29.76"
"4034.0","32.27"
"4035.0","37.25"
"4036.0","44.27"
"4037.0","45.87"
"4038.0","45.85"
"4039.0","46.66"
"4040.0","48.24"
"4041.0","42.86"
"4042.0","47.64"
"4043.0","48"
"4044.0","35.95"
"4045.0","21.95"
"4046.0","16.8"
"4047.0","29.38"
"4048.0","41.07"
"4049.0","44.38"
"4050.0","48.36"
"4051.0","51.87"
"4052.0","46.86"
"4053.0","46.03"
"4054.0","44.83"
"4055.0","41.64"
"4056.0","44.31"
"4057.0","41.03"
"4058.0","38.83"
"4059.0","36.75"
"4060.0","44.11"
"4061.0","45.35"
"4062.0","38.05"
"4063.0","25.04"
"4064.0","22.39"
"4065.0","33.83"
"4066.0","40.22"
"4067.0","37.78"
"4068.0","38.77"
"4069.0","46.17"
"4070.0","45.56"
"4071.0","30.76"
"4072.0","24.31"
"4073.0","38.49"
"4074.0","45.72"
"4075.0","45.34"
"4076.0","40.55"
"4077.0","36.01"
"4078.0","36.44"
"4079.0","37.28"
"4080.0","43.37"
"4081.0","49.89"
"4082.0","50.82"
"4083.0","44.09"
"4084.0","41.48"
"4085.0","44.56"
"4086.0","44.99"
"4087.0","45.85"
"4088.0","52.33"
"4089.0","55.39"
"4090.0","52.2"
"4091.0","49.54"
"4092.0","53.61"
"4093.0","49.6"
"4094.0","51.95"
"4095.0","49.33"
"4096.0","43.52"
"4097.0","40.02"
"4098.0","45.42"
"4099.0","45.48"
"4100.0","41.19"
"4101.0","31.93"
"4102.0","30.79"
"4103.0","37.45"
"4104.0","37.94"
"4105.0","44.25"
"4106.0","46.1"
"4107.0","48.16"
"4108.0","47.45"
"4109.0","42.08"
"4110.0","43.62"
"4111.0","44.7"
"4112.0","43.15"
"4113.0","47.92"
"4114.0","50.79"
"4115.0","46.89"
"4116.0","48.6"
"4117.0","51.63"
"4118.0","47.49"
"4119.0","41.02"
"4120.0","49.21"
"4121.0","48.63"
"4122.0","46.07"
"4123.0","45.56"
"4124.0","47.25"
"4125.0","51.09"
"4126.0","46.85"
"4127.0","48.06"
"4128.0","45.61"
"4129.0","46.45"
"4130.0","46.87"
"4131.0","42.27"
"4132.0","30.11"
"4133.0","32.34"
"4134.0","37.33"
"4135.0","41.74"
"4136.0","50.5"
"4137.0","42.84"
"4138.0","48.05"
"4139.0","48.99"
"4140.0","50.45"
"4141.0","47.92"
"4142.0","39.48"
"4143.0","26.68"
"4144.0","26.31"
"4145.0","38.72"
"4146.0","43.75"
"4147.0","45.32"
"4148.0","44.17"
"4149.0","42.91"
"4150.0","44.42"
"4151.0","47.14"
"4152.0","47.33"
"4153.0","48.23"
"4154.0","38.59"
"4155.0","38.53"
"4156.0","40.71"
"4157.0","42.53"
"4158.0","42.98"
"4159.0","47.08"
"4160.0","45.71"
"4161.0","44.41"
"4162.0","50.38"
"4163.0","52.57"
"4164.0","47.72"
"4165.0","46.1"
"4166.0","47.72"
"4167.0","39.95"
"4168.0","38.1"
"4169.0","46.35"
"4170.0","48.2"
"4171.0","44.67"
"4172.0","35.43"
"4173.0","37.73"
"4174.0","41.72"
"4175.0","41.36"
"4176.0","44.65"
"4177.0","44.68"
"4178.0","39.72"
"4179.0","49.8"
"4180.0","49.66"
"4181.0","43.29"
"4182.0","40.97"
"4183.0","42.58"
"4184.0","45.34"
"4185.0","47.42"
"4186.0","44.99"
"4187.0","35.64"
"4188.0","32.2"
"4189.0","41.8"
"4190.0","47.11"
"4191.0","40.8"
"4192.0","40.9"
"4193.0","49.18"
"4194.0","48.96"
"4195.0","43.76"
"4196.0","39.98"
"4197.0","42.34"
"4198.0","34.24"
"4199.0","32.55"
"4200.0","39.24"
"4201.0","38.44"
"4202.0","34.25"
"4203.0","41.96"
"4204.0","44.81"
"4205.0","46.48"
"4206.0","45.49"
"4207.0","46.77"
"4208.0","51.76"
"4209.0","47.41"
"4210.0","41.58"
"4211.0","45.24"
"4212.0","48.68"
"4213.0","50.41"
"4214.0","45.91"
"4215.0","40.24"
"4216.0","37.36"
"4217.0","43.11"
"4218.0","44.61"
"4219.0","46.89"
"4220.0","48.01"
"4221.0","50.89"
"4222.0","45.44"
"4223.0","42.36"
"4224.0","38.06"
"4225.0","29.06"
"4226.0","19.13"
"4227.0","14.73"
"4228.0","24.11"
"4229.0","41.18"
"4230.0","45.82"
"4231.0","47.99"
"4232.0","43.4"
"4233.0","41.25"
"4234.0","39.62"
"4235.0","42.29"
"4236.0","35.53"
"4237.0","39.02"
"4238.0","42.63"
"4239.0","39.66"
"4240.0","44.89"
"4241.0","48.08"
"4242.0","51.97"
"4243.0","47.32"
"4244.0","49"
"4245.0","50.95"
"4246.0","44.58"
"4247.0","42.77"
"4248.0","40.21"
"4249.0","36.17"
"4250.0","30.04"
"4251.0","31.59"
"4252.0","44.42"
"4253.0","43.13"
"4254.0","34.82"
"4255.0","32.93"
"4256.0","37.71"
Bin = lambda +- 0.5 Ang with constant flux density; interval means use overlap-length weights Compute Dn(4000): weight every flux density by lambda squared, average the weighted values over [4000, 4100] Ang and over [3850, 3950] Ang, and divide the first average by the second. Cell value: 2.0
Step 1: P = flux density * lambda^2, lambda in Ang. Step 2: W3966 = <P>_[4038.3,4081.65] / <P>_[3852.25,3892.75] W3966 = 2.04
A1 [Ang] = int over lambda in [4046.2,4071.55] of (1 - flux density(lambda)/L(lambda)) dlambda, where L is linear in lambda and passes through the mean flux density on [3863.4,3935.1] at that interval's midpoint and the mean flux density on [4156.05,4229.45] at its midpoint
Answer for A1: -4.6 Ang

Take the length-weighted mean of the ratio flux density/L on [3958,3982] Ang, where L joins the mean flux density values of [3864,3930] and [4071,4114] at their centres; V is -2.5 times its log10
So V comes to 0.42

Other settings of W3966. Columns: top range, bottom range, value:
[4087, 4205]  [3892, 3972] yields 2.16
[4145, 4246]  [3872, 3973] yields 2.18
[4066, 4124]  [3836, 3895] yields 2.29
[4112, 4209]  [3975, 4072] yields 1.16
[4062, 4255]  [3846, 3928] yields 2.03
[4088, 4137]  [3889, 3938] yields 2.13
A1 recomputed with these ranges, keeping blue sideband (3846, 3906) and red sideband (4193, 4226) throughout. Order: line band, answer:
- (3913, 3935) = 5.1 Ang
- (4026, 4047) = -4.4 Ang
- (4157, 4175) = -1.9 Ang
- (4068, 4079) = -1.3 Ang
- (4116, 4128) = -3.2 Ang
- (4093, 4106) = -2.1 Ang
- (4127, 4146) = -1.5 Ang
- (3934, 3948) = 4.8 Ang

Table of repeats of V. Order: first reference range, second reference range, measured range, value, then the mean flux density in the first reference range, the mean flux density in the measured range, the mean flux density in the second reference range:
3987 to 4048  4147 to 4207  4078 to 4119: -0.08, 41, 45.4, 43.2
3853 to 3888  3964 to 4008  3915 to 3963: 0.26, 20.4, 21.7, 32.4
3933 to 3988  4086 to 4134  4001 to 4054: -0.24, 24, 41.6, 45.3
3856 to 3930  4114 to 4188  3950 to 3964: 0.02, 23.7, 28.2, 44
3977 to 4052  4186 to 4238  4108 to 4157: -0.08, 40.8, 44.1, 41.2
